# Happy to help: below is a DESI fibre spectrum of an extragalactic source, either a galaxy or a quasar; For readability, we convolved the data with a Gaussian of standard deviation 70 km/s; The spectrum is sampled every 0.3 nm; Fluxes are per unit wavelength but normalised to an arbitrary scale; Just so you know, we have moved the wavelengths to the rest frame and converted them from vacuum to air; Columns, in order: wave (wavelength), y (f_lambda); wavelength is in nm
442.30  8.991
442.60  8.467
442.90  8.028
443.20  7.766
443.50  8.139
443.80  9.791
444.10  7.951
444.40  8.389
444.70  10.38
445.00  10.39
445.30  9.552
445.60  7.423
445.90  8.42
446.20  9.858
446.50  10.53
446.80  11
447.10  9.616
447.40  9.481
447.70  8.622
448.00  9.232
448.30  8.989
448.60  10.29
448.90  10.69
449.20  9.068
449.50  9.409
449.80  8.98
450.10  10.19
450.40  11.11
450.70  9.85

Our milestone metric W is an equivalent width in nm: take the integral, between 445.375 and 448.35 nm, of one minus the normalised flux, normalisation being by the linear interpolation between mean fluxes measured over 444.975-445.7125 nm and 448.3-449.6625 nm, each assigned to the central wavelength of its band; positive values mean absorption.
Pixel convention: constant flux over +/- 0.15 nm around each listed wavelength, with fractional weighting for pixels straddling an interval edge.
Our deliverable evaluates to -0.007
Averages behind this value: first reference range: 8.99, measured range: 9.33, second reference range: 9.76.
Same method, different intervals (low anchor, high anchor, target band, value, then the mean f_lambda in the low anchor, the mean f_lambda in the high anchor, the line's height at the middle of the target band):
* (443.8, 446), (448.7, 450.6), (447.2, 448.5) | 0.06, 9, 9.92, 9.57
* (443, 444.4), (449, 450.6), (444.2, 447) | -0.22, 8.4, 9.78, 8.83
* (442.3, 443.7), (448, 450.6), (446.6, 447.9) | -0.06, 8.26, 9.81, 9.3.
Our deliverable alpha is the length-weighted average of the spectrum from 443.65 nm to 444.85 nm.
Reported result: 9.13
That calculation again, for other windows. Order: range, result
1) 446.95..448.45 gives 9.19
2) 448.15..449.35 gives 9.76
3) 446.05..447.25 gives 10.3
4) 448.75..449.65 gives 9.72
